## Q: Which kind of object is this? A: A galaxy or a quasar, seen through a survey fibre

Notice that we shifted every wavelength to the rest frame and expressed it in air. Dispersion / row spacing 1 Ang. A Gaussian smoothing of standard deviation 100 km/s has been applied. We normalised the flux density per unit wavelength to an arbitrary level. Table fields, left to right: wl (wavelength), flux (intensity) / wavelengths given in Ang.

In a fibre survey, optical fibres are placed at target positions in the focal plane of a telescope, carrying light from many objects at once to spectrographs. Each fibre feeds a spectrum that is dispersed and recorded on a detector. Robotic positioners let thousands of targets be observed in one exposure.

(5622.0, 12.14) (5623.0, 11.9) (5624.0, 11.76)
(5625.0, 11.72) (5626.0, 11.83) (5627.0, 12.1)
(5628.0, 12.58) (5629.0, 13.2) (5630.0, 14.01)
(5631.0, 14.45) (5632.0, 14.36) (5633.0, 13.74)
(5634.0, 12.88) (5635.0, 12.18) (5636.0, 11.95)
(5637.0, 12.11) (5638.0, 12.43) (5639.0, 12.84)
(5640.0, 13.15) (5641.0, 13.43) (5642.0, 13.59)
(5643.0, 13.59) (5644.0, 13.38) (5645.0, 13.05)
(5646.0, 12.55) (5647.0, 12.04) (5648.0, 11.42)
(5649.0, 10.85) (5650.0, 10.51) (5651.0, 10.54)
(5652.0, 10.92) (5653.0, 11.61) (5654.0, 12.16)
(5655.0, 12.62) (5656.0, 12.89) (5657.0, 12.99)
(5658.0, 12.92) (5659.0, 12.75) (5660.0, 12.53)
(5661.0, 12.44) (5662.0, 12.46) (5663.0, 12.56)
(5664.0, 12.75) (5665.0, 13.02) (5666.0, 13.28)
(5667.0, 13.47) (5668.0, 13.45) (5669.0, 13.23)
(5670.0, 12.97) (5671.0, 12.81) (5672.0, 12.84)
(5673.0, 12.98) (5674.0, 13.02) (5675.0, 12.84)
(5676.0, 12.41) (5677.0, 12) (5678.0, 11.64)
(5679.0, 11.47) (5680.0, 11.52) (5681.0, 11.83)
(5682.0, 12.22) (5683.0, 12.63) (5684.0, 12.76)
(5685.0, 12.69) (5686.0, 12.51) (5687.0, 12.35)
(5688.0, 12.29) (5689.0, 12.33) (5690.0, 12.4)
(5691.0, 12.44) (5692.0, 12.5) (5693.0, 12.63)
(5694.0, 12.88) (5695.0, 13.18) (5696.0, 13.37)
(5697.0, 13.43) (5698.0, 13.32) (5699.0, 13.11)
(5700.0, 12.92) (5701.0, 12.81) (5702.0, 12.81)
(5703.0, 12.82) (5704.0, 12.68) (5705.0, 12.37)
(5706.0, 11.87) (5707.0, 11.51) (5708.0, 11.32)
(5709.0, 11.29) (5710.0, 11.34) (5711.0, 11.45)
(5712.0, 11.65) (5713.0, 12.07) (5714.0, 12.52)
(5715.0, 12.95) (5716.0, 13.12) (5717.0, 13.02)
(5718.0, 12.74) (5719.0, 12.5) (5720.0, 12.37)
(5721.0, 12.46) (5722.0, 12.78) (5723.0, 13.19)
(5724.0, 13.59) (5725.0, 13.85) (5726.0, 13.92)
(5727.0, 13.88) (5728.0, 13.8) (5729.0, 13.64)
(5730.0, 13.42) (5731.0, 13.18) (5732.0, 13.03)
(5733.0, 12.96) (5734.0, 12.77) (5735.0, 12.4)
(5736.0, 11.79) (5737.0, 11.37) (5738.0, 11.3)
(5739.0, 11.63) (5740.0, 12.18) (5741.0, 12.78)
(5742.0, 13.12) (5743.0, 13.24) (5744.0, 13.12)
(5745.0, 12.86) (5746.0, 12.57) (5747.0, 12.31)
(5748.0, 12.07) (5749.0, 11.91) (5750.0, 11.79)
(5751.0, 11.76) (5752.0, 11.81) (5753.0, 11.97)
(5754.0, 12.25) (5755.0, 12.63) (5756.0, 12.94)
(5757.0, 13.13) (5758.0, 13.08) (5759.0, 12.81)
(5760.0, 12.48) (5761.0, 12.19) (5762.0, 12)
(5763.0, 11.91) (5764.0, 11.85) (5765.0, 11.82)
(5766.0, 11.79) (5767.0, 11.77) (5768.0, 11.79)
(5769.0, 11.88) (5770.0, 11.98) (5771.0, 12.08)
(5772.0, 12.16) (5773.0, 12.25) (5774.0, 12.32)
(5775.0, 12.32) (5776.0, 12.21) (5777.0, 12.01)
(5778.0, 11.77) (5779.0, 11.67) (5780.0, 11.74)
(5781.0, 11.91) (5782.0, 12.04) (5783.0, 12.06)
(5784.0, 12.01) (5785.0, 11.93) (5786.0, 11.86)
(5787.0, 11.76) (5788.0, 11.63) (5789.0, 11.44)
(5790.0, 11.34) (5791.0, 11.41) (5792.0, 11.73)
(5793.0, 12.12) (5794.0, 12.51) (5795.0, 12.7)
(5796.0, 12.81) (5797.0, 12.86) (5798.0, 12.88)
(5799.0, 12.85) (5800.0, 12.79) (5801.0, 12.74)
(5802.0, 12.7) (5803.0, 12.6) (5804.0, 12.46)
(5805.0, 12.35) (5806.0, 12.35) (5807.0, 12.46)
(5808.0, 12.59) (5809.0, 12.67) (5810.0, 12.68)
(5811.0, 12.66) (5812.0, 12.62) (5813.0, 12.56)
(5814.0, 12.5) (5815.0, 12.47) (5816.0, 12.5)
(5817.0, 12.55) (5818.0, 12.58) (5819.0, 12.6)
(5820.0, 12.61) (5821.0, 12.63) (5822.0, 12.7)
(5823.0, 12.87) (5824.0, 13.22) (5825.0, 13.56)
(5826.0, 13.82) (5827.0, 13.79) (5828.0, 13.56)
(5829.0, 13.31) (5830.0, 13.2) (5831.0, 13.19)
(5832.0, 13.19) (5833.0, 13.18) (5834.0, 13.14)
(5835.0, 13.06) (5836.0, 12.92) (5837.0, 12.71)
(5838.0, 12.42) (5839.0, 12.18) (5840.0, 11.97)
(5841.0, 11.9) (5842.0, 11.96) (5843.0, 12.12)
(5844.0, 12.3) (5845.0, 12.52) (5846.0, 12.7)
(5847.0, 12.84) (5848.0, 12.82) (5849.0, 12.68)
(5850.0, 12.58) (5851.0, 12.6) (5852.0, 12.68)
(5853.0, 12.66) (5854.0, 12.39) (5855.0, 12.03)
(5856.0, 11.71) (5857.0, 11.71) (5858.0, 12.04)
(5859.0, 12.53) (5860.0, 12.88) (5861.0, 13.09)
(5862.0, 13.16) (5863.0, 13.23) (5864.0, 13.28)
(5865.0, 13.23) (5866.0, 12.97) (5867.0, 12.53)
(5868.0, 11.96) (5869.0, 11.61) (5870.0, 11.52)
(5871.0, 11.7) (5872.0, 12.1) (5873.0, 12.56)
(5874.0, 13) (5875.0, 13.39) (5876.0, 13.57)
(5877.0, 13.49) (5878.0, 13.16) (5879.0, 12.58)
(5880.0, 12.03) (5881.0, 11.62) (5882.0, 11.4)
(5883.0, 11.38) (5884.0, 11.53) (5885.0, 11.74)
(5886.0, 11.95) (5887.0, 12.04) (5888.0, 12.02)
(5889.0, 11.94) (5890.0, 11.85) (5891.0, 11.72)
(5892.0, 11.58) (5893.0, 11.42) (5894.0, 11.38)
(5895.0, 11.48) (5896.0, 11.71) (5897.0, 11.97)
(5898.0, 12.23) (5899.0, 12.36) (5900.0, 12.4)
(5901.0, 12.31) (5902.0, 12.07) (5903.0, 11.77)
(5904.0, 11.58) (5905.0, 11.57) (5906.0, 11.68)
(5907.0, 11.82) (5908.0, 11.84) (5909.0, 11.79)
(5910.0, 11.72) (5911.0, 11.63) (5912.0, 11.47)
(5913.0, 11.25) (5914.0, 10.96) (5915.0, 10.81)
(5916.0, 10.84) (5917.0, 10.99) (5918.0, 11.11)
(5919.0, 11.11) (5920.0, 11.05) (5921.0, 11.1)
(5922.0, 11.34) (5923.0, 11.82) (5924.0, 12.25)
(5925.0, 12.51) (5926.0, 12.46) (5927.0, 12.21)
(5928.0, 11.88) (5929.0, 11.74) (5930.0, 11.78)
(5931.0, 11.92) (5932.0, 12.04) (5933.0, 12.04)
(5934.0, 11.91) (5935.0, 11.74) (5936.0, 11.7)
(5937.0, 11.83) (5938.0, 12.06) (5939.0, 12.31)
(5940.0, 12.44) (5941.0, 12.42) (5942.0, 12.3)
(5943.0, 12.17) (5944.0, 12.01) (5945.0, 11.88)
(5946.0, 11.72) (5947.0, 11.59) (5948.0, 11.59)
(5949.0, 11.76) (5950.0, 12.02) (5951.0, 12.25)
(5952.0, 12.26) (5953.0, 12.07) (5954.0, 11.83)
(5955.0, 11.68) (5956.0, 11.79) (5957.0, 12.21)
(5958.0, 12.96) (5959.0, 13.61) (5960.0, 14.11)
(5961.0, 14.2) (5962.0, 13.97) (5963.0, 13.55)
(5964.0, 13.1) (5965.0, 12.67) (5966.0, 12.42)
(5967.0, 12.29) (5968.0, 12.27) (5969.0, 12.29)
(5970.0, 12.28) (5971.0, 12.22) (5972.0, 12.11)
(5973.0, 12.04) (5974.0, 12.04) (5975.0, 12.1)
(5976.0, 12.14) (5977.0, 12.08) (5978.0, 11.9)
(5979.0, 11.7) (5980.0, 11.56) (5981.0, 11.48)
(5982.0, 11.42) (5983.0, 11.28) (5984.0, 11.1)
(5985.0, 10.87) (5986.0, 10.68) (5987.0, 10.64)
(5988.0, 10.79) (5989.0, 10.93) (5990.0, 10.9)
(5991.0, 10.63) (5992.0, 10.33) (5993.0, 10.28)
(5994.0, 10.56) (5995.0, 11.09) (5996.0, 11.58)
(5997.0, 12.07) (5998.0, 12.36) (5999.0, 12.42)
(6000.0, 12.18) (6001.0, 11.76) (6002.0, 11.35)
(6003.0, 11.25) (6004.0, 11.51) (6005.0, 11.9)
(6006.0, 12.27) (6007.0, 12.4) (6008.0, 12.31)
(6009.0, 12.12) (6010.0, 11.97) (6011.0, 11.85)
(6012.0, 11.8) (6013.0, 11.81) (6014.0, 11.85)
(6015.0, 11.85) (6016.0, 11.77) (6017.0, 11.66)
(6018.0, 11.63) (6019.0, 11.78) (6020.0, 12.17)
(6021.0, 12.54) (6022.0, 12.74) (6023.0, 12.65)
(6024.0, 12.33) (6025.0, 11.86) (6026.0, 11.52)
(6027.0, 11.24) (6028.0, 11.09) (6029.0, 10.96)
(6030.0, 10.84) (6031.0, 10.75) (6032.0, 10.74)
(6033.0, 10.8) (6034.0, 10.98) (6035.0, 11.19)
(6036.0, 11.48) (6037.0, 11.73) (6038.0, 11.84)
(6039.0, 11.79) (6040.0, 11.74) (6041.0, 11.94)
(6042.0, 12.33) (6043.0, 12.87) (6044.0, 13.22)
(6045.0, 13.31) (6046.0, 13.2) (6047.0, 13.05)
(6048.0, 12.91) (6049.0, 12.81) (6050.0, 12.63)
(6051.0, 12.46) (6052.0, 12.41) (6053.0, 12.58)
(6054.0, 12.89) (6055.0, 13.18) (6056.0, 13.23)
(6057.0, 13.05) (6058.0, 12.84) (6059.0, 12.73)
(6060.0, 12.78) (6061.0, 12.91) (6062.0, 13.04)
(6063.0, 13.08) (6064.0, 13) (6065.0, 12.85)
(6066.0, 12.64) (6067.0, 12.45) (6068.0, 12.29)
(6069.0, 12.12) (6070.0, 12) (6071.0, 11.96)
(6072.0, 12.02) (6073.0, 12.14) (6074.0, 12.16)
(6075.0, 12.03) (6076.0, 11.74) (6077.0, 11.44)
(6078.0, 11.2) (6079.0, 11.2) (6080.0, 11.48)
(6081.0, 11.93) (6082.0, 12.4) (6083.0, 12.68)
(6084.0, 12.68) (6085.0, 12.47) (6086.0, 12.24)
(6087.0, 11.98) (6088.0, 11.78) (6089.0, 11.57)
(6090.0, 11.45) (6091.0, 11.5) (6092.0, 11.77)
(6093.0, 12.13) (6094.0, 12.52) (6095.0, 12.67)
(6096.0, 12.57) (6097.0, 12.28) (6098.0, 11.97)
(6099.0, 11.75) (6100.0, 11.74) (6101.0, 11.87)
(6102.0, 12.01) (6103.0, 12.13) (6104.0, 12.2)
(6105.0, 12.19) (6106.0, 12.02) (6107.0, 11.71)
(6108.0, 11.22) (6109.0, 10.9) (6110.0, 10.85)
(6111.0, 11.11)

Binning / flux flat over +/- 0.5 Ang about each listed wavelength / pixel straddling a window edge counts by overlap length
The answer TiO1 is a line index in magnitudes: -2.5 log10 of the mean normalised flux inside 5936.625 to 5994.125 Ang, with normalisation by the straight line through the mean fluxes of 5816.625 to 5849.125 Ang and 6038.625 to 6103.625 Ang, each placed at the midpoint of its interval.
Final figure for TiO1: 0.05 mag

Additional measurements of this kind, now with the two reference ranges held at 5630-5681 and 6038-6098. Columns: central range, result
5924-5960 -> 0.03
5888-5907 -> 0.06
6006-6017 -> 0.04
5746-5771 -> 0.03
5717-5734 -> -0.05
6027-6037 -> 0.13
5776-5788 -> 0.06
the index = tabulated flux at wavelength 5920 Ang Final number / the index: 11.05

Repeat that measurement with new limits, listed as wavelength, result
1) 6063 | 13.08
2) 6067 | 12.45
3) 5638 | 12.43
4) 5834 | 13.14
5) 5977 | 12.08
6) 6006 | 12.27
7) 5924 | 12.25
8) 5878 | 13.16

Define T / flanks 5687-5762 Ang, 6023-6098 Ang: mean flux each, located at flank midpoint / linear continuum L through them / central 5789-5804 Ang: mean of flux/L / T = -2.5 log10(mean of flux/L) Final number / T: 0.01 mag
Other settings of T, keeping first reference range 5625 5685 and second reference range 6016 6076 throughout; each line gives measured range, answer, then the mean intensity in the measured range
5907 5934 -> 0.07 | 11.6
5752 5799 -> 0.03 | 12.1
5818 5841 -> -0.05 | 13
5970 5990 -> 0.07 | 11.5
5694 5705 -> -0.04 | 13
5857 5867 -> -0.04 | 12.9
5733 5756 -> 0.02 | 12.3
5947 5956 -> 0.04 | 11.9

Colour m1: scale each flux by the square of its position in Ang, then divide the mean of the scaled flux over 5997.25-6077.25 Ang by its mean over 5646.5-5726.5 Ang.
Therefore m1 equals 1.10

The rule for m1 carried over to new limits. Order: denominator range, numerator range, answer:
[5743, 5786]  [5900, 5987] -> 1.04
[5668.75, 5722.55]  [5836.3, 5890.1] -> 1.05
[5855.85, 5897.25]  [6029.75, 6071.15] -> 1.07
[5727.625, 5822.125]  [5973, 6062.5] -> 1.05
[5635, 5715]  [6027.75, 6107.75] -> 1.12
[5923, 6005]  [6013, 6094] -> 1.05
